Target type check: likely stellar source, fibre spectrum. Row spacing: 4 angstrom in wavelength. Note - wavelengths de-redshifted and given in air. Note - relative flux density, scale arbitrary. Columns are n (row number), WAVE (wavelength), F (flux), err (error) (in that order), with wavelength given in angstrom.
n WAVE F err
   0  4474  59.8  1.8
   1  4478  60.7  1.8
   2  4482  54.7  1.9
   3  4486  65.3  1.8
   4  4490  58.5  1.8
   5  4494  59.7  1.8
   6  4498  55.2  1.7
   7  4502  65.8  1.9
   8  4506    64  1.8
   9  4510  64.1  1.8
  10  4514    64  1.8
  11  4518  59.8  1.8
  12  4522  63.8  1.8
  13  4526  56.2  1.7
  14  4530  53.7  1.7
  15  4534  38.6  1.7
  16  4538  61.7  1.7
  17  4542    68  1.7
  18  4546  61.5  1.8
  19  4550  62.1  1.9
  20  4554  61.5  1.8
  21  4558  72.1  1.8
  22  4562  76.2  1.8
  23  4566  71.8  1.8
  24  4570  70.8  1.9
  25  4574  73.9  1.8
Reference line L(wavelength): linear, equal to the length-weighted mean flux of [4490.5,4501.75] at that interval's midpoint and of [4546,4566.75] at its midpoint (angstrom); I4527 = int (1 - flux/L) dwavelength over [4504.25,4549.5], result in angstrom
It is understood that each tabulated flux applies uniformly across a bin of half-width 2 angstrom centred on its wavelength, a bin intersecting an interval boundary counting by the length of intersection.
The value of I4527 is 2.7 angstrom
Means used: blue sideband 58.9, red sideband 67.9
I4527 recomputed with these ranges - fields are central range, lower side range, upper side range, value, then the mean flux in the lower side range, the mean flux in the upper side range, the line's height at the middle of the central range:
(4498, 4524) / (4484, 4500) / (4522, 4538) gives -3.11 angstrom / 59.7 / 52.8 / 56.2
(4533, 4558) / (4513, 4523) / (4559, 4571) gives 2.88 angstrom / 62.3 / 73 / 68.6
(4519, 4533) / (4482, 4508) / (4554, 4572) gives 1.92 angstrom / 60.9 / 71.5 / 65.7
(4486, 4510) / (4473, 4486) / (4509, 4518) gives 0.03 angstrom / 59.4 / 63.1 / 61.4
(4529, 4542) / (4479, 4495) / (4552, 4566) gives 2.55 angstrom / 59.6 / 70.2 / 66.7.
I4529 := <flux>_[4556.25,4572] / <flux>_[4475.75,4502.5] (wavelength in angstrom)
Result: 1.2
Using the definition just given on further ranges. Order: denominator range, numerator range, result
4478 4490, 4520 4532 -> 0.97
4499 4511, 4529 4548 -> 0.89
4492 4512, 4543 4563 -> 1.07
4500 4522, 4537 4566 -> 1.05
